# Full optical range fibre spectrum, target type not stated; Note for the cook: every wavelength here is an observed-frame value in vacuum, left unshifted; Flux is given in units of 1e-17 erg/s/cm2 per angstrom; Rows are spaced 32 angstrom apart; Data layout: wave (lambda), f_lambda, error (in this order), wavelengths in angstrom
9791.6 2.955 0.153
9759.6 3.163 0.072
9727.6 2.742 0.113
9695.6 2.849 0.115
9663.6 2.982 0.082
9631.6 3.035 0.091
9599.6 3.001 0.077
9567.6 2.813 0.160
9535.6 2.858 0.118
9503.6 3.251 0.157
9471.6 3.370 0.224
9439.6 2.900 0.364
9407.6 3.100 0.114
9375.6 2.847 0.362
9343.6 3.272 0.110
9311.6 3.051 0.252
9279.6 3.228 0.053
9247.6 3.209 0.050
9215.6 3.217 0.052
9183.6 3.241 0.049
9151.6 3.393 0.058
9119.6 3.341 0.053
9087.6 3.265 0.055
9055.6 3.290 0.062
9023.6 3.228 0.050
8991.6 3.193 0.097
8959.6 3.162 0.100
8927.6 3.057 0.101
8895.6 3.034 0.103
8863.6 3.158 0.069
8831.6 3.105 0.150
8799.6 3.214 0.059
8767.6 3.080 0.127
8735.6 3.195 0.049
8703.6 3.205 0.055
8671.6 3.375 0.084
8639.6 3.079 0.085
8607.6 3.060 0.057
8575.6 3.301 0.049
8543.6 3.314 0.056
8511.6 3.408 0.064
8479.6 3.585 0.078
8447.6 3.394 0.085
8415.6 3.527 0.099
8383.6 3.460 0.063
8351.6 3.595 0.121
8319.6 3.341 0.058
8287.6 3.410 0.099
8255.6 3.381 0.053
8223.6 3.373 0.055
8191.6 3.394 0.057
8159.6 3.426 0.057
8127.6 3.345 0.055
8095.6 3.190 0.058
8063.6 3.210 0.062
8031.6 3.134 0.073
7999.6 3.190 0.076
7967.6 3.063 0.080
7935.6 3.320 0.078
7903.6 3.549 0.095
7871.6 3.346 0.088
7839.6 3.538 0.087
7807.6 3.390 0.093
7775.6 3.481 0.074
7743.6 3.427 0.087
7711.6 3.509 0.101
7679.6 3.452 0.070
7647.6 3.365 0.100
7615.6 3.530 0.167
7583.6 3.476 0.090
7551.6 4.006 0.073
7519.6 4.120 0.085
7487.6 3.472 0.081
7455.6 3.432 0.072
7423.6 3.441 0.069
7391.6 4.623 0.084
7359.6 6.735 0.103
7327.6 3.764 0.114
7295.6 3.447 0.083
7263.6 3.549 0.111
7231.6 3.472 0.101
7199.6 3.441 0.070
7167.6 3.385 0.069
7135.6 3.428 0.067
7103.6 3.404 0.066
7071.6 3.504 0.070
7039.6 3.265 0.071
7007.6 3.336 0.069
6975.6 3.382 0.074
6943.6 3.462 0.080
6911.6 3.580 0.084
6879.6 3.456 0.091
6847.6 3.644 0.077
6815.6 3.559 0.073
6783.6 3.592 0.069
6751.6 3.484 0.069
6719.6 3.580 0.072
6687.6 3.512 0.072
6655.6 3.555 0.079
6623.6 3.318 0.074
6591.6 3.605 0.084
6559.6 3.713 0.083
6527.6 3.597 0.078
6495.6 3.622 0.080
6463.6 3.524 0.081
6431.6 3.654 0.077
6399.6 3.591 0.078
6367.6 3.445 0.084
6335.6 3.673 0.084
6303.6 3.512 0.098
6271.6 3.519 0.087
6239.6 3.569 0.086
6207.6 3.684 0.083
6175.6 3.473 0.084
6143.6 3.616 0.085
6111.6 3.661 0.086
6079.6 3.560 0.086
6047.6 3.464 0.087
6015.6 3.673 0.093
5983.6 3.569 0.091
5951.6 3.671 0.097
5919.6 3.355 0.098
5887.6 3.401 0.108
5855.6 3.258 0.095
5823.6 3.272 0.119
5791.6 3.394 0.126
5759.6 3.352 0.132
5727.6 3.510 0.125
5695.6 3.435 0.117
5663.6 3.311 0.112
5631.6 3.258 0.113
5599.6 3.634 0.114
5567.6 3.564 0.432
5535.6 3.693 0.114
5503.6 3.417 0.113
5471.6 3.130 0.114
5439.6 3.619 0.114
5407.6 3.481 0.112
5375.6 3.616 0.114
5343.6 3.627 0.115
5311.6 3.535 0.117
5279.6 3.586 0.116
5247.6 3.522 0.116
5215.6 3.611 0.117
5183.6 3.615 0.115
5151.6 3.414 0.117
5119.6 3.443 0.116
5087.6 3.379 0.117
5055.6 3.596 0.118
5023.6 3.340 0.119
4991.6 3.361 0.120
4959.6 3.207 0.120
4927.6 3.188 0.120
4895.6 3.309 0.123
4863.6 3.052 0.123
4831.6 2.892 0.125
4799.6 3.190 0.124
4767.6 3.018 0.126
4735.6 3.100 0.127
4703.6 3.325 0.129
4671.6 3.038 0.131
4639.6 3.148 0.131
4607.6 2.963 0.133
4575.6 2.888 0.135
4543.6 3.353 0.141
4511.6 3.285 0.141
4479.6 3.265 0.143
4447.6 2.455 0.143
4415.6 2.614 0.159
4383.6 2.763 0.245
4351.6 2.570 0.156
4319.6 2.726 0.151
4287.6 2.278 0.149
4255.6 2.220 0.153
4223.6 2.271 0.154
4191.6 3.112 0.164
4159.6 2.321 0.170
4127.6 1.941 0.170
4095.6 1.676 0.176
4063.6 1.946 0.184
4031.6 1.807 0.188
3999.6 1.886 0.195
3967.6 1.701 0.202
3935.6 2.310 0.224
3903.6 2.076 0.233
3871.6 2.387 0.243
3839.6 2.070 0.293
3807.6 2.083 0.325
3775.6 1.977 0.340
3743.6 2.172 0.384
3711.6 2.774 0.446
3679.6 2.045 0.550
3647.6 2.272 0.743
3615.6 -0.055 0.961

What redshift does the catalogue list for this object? 0.121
